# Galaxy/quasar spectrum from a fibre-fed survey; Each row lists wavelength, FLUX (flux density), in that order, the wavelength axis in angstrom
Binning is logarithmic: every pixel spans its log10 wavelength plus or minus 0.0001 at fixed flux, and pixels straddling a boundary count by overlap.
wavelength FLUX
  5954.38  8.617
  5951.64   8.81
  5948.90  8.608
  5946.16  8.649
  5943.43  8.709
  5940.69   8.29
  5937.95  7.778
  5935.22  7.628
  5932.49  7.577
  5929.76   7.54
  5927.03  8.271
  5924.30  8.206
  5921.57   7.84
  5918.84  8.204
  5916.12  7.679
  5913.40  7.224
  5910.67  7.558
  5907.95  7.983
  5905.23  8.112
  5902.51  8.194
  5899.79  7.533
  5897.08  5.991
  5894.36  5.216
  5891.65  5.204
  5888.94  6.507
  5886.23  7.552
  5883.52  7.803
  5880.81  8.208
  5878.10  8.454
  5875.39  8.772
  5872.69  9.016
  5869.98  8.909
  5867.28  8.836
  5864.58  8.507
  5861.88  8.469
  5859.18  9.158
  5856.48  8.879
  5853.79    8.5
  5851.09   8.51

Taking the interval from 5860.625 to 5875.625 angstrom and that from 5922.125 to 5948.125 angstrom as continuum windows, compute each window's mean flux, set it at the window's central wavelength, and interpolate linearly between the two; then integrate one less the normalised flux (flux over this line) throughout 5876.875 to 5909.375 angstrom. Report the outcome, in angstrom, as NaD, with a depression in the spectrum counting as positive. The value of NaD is 4.9 angstrom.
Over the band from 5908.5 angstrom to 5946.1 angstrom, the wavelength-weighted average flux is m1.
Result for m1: 7.91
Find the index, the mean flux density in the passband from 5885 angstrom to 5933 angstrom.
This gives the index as 7.35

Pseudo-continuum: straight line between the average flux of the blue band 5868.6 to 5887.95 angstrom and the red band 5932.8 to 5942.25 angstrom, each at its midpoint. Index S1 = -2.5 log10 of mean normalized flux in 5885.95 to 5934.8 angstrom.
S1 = 0.10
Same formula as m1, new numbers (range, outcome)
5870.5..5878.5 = 8.79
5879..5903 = 6.9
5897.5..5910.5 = 7.78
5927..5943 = 7.86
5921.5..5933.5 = 7.9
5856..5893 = 8.14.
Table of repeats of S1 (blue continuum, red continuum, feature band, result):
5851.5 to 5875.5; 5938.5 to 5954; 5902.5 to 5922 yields 0.109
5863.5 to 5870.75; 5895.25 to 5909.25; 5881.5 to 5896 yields 0.220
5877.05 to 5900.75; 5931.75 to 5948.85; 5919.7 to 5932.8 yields -0.014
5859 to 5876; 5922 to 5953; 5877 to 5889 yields 0.111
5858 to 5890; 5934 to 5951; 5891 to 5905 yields 0.250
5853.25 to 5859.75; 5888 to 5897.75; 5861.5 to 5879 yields -0.146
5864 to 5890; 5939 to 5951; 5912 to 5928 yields 0.074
